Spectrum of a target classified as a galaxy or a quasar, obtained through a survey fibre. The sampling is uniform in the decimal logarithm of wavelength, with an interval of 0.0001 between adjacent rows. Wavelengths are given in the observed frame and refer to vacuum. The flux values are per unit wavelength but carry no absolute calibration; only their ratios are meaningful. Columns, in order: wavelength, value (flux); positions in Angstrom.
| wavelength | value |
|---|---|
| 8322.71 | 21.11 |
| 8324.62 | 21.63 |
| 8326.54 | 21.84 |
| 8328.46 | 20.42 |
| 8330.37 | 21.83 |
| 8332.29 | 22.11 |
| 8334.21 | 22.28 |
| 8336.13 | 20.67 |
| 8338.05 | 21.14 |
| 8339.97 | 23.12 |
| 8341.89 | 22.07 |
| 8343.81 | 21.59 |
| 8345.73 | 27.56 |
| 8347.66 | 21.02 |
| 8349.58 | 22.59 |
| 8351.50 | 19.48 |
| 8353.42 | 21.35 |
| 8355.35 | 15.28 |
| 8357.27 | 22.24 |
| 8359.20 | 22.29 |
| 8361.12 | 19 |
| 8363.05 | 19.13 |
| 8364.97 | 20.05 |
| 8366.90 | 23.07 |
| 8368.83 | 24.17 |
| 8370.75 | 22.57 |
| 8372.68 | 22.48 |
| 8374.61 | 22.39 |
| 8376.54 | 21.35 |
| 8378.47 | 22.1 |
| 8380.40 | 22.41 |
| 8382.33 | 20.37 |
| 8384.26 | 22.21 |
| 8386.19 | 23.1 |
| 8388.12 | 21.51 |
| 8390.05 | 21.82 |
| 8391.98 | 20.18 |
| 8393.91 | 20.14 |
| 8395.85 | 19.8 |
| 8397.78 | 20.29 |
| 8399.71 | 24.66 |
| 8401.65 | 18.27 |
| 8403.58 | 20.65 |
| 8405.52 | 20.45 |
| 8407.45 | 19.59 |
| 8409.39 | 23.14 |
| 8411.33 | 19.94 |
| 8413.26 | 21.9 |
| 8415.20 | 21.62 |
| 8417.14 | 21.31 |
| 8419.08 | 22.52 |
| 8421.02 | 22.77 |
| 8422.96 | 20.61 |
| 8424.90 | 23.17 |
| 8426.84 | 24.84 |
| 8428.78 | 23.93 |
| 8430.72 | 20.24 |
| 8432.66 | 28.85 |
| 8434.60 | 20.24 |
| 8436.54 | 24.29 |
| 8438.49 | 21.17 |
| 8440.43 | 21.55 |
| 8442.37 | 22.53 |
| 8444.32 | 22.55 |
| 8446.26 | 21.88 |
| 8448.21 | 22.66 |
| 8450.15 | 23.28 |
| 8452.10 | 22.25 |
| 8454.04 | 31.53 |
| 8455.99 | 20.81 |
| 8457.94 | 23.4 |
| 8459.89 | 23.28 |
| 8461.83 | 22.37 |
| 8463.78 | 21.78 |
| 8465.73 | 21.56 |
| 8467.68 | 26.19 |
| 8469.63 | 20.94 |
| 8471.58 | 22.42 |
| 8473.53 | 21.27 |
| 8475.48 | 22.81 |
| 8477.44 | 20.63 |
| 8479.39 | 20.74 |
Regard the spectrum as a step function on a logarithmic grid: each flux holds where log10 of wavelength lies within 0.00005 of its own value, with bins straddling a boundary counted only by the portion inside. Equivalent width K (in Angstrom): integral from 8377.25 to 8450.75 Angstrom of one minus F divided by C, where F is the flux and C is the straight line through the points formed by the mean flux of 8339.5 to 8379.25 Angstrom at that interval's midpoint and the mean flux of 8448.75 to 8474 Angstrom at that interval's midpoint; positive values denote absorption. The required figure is 1.9 Angstrom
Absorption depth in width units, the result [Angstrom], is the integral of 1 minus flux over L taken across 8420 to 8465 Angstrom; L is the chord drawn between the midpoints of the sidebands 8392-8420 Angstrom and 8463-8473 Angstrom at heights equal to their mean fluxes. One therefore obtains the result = -2.3 Angstrom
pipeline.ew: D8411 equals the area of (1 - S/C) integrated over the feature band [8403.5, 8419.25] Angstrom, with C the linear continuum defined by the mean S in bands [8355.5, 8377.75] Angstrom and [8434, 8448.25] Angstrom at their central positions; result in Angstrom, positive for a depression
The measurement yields 0.5 Angstrom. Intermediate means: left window 21.5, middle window 21.2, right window 22.1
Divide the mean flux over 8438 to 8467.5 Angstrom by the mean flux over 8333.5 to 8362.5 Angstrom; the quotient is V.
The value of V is 1.07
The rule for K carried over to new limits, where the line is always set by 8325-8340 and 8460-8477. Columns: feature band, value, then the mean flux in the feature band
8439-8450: 0.0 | 22.3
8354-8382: 0.6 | 21.3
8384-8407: 1.0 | 21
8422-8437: -0.7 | 23.2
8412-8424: 0.2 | 21.7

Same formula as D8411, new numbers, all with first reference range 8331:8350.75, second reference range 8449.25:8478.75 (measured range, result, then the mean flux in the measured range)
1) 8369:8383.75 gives 0.3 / 22.1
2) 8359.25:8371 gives 0.6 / 21.3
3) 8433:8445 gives 0.2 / 22.4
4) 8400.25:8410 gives 0.9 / 20.5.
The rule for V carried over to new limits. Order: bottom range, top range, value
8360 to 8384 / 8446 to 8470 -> 1.08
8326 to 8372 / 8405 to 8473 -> 1.05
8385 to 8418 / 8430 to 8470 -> 1.09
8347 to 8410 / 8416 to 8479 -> 1.08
